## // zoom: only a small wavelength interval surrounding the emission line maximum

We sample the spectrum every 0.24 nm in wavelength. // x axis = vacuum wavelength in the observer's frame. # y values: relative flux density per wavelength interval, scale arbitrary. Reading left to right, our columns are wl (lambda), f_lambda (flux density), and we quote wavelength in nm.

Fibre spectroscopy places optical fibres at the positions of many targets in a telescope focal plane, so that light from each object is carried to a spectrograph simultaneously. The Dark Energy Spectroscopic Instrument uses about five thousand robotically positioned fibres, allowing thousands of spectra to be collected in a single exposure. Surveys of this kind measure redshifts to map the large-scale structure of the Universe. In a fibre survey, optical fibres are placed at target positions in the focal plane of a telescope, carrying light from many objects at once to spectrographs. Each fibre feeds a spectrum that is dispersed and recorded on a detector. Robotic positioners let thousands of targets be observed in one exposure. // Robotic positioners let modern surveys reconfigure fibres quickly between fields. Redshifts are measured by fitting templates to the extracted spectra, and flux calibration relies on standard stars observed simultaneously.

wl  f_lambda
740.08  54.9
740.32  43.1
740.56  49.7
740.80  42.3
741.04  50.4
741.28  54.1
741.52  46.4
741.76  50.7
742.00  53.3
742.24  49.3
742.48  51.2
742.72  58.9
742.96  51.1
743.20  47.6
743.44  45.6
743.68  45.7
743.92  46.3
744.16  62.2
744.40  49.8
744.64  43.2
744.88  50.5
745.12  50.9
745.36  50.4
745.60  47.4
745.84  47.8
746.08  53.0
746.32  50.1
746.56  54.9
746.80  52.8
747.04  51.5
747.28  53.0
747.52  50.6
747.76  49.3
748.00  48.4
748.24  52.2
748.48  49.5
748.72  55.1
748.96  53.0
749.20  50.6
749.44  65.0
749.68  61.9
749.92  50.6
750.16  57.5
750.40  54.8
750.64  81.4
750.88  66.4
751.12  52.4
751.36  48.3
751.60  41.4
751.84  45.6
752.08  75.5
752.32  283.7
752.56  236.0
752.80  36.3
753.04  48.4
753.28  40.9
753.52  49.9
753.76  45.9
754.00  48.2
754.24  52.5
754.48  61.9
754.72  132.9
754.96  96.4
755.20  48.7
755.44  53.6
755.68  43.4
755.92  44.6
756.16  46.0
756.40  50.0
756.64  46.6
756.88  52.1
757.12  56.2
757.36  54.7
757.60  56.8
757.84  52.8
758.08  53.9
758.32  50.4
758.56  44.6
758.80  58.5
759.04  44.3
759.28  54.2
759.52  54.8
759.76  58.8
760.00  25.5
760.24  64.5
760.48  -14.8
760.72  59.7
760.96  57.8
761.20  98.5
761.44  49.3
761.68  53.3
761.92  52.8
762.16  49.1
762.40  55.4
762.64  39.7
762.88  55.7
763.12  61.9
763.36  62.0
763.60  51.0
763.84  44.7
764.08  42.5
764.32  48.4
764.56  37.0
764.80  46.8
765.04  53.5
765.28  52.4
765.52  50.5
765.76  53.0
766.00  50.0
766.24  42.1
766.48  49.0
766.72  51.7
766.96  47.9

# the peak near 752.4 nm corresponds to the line H-alpha 6563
